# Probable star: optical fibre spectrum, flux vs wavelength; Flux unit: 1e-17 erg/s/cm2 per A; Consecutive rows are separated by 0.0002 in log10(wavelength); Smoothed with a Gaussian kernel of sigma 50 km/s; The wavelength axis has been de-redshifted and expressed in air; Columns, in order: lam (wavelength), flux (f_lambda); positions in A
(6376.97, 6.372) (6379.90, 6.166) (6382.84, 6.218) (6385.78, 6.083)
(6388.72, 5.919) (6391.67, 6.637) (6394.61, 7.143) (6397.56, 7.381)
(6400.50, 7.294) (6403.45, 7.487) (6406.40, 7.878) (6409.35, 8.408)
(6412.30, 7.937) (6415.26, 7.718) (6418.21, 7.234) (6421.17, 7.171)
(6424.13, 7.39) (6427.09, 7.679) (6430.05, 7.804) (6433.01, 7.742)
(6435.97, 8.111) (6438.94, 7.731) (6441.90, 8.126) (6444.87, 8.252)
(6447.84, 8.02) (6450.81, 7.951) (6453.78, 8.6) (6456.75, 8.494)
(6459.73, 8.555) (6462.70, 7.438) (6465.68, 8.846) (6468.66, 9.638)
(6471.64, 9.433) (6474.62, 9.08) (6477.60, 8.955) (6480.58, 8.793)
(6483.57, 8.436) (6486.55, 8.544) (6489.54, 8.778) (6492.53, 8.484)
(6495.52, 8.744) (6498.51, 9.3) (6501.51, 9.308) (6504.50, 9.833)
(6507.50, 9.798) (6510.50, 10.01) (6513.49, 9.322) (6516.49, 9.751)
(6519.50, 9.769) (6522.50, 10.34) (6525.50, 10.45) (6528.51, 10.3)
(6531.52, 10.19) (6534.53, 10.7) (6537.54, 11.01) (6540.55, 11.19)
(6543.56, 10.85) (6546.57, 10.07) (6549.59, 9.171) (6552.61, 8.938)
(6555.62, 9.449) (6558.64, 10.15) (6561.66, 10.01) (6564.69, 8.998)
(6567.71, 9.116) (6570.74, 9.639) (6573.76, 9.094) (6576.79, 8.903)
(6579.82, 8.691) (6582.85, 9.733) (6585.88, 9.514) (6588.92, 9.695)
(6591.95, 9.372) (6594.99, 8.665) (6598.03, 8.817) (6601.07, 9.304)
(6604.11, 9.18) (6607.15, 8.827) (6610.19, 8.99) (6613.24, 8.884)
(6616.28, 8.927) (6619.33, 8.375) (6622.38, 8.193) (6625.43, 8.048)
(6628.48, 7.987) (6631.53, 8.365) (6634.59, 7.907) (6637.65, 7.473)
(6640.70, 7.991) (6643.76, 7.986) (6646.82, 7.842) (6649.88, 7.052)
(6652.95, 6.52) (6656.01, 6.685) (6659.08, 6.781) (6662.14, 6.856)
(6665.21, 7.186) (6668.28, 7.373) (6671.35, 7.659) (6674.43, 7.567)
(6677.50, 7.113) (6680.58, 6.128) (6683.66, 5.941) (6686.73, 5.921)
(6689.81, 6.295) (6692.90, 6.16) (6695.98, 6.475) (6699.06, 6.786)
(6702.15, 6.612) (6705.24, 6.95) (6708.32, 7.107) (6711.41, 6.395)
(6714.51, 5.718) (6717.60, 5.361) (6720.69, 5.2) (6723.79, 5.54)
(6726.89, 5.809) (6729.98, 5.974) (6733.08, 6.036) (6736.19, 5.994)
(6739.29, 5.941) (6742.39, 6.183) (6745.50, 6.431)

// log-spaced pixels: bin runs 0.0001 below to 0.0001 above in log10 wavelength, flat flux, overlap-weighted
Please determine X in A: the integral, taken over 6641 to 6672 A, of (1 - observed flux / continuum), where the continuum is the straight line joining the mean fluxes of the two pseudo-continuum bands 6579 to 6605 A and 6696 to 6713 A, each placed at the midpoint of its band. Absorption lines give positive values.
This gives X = 2.3 A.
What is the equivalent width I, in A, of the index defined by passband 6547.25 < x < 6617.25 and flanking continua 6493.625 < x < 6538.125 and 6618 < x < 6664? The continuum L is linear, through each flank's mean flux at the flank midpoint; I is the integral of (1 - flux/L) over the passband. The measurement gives -4.6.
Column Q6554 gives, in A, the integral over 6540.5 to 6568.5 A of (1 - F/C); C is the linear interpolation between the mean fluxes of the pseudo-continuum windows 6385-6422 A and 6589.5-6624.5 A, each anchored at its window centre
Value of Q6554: -4.2 A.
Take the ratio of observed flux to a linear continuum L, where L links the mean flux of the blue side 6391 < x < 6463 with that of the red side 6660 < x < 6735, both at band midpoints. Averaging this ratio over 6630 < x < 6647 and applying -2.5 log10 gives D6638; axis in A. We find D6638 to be -0.18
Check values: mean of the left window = 7.79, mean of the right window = 6.42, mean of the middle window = 7.93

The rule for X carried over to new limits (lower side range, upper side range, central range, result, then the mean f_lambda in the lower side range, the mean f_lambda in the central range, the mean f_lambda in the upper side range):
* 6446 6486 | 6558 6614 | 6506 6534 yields -3.5 A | 8.63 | 10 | 9.23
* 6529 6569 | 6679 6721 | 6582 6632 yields -1.8 A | 10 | 8.87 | 6.25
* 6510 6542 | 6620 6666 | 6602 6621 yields -1.3 A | 10.3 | 8.87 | 7.55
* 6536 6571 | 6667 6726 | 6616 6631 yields -0.1 A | 9.89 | 8.26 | 6.42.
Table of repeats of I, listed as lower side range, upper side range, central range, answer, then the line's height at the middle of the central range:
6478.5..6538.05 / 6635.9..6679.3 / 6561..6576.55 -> -1.2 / 8.64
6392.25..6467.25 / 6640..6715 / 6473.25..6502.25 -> -4.6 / 7.61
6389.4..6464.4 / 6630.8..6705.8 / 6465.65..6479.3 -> -2.9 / 7.61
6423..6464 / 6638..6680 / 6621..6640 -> -1.6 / 7.36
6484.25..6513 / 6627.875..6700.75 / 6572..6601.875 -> -4.2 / 8.06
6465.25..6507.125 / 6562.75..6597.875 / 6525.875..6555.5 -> -3.6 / 9.14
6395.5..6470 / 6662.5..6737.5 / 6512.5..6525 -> -4.1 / 7.45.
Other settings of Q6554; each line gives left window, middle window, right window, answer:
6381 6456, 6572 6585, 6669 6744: -4.4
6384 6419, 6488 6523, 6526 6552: 0.7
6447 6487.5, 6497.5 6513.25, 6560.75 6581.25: -1.4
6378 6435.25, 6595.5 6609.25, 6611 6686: -2.8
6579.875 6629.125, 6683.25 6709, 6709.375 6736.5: 0.0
